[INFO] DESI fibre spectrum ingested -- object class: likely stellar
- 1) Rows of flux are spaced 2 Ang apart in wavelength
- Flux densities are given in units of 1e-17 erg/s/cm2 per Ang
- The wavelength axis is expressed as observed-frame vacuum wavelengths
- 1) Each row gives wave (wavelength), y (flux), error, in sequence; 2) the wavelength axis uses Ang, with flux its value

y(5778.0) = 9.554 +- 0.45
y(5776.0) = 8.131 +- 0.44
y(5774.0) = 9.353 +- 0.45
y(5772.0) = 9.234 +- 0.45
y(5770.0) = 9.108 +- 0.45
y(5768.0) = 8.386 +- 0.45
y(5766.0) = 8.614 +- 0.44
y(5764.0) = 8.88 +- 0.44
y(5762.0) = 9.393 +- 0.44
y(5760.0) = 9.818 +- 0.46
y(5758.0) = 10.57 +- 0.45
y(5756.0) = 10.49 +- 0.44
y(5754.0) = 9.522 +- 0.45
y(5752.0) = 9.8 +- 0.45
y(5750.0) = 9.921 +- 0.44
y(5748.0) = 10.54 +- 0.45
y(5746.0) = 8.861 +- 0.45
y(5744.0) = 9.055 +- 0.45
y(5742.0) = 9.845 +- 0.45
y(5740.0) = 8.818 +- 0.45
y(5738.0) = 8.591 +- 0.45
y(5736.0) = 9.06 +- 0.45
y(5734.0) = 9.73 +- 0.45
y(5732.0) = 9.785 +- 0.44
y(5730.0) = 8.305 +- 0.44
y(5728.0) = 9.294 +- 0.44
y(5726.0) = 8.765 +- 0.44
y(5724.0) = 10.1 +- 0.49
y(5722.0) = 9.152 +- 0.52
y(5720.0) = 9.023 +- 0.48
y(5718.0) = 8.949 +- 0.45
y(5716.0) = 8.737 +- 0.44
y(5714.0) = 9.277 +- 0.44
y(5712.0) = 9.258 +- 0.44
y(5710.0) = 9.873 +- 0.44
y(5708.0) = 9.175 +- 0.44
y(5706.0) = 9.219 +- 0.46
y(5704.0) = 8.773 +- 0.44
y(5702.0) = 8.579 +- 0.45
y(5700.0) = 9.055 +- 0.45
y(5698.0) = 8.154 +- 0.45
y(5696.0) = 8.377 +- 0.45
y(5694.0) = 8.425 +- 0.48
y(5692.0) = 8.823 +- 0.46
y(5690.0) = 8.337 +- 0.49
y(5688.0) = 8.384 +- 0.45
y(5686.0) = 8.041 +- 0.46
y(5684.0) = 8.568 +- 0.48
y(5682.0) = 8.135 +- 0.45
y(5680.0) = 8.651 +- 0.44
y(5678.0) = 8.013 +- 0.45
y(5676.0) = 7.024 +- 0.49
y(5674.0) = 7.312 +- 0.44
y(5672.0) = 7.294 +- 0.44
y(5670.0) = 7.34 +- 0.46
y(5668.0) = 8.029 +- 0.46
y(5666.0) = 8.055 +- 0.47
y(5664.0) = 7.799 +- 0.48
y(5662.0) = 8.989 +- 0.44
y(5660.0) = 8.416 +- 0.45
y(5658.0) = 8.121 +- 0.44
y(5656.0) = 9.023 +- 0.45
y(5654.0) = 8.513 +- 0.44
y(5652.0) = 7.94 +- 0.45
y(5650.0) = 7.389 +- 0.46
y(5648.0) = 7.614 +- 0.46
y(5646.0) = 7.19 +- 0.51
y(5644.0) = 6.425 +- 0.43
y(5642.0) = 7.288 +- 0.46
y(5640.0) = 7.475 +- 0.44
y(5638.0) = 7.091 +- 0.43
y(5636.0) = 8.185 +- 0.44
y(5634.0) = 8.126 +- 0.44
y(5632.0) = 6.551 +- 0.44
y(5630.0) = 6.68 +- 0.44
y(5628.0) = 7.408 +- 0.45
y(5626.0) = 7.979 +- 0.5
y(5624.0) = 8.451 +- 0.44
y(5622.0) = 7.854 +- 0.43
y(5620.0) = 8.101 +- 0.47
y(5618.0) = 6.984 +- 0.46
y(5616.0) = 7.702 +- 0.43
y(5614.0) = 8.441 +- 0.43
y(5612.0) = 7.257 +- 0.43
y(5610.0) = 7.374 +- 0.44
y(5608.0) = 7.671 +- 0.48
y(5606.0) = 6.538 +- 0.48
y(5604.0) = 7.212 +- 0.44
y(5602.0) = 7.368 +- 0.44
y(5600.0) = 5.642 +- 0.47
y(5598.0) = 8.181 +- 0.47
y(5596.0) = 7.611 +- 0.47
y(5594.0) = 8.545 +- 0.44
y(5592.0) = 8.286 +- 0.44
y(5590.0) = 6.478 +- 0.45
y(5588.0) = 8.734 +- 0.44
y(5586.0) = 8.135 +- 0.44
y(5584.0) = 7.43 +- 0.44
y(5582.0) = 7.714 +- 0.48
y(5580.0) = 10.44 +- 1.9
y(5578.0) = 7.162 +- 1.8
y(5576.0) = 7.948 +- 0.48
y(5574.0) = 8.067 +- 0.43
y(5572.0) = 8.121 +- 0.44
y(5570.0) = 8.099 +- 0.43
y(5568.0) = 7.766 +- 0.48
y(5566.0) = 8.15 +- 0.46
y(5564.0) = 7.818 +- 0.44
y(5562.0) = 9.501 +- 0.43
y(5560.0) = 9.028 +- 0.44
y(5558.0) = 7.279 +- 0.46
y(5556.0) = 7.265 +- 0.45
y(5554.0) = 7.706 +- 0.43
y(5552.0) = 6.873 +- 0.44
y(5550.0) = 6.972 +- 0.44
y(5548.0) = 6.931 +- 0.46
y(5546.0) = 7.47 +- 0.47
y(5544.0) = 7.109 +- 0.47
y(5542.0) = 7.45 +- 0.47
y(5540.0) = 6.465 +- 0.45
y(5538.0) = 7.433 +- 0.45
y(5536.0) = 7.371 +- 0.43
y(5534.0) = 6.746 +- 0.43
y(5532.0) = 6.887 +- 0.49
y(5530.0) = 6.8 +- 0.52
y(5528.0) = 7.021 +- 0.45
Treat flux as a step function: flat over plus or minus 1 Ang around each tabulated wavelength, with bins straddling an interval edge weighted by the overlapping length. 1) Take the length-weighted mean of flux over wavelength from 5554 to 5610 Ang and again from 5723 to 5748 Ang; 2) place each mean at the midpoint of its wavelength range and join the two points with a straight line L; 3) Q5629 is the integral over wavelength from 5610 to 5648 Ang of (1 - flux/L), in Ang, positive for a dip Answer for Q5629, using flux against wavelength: 3.5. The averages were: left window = 7.85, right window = 9.24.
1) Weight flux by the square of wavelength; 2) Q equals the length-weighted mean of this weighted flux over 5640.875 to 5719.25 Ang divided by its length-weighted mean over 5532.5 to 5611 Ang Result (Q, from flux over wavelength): 1.13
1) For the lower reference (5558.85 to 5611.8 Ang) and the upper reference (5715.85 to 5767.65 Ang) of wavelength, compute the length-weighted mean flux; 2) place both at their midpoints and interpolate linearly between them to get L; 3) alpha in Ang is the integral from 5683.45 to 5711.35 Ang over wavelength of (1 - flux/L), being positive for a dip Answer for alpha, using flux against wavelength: 0.7 Ang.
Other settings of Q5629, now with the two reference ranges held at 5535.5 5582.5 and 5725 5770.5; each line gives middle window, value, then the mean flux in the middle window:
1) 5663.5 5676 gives 1.6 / 7.58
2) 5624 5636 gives 1.2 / 7.51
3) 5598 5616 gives 2.0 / 7.27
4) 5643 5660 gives 1.5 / 7.81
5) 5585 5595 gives 0.0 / 8.04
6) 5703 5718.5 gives -0.2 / 9.16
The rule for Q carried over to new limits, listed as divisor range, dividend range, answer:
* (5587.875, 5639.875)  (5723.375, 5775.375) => 1.30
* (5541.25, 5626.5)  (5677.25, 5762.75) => 1.23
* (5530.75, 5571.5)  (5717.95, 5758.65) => 1.34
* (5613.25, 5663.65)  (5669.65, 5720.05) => 1.12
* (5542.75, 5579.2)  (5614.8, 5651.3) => 0.99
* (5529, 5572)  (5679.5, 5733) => 1.25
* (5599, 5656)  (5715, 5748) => 1.27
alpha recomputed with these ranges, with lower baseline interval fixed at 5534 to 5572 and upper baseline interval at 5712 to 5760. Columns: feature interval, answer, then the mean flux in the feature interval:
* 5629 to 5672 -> 4.24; 7.72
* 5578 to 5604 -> 0.43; 7.83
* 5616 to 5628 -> 0.65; 7.82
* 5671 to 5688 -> 1.80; 7.91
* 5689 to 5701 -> 0.63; 8.53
